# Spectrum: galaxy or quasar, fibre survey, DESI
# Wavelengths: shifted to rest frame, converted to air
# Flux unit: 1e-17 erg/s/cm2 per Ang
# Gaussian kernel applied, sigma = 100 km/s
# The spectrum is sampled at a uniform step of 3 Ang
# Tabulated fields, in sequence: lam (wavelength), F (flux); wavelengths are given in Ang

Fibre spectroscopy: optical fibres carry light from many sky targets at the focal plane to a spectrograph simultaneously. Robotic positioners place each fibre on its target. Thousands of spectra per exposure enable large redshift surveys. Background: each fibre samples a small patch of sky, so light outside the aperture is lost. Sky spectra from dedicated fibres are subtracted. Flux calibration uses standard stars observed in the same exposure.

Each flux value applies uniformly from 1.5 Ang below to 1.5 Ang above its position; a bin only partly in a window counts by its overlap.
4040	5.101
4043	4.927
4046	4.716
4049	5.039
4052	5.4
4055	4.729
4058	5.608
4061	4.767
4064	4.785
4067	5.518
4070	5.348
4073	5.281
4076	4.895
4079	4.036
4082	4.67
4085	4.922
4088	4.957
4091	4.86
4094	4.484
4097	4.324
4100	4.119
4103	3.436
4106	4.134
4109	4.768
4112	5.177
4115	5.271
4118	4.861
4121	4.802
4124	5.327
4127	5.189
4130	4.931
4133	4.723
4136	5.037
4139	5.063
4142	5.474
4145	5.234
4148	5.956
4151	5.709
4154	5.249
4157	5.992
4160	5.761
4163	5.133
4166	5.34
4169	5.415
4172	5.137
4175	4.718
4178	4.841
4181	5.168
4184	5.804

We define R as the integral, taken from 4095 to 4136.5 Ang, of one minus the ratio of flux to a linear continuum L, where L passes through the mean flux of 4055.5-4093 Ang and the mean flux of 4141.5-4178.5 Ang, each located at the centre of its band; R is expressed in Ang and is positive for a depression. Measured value 3.7 Ang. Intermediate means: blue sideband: 4.96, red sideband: 5.39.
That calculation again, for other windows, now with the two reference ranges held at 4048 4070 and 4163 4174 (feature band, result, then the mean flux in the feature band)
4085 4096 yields 0.9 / 4.77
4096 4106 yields 2.3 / 3.97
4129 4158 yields -0.6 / 5.33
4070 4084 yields 1.0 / 4.79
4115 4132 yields 0.5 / 5.04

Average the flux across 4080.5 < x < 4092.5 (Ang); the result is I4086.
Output 4.85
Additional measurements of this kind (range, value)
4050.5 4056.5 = 5.06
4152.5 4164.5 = 5.53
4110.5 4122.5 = 5.03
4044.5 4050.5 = 4.88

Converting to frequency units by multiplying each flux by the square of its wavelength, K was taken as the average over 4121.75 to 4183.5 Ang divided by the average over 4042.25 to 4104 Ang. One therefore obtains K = 1.14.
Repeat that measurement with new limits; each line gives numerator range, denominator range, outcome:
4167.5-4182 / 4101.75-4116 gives 1.15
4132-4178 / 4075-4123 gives 1.19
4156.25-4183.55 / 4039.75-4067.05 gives 1.11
